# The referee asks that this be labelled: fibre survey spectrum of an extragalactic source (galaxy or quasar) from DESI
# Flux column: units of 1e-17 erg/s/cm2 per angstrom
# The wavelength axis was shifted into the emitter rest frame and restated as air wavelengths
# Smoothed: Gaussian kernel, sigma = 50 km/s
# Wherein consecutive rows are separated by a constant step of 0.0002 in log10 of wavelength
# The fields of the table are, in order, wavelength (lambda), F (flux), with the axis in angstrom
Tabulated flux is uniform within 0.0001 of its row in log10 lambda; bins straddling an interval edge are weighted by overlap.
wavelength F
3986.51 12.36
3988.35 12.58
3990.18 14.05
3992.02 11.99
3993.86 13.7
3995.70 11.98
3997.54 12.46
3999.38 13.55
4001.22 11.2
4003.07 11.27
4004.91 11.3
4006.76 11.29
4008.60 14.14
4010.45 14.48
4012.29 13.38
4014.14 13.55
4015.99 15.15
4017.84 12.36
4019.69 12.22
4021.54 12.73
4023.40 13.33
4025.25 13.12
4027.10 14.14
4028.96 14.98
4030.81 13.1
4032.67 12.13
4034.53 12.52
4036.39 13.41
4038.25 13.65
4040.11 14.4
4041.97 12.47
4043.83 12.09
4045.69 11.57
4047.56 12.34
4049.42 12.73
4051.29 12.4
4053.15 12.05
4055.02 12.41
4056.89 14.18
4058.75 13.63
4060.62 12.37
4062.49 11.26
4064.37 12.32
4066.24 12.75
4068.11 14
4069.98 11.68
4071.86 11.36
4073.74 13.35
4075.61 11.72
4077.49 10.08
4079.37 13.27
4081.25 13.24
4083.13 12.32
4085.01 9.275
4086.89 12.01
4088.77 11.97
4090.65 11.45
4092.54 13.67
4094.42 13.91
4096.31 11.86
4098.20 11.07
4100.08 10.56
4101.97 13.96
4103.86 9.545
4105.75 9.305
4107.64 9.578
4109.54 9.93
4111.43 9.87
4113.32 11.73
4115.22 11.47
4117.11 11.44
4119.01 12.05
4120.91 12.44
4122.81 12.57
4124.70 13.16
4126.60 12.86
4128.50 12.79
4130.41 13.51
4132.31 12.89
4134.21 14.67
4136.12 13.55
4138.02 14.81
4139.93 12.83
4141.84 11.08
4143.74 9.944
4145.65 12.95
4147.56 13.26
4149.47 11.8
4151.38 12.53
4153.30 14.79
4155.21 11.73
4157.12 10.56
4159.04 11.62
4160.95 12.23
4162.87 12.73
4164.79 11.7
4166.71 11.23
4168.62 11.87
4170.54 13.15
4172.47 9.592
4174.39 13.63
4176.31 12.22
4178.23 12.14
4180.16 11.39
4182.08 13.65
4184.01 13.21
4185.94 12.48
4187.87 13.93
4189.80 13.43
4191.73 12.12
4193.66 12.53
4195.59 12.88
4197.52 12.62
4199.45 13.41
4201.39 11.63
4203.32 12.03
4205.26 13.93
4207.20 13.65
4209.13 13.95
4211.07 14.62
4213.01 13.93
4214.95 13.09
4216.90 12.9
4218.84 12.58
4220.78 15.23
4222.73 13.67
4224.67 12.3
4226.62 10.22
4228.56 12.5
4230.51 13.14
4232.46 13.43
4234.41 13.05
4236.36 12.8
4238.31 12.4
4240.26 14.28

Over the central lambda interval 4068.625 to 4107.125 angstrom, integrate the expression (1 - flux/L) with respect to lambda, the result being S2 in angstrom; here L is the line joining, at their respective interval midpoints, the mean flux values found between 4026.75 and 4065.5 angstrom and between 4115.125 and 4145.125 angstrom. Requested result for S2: 2.95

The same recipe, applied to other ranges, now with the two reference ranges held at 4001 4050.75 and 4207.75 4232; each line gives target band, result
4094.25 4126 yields 4.04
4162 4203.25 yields 2.20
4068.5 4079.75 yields 0.92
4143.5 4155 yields 0.39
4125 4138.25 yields -0.42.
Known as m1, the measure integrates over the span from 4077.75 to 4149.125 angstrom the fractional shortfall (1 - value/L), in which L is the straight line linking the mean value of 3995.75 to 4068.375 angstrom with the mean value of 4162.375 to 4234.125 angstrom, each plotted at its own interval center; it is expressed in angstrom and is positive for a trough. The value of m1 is 4.3 angstrom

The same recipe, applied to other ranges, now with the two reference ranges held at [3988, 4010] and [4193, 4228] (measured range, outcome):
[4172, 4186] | 0.7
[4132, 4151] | 0.2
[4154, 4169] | 1.4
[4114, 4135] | 0.2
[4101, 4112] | 2.1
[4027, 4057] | -0.7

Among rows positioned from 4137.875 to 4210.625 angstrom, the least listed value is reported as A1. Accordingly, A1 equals 9.592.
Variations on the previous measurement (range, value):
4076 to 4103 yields 9.275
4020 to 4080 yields 10.08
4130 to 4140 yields 12.83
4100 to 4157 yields 9.305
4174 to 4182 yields 11.39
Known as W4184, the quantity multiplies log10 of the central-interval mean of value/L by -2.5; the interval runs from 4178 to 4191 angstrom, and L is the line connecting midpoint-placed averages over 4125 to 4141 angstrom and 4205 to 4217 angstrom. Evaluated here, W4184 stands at 0.06 mag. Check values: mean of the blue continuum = 13.5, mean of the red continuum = 13.8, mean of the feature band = 12.9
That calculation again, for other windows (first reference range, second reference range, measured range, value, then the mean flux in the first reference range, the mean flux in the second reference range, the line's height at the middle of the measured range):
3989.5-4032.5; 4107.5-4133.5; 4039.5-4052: 0.013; 13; 12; 12.7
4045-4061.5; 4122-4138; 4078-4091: 0.091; 12.6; 13.4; 12.9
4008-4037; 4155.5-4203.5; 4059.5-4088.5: 0.085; 13.4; 12.3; 13.1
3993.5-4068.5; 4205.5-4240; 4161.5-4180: 0.095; 12.9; 13.2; 13.1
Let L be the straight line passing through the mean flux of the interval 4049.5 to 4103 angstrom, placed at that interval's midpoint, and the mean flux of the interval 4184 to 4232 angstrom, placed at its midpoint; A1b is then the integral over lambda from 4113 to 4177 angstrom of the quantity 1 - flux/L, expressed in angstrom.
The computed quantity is 1.41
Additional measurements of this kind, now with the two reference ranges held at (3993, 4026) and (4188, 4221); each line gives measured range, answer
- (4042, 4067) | 0.9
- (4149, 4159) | 0.6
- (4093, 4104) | 0.8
